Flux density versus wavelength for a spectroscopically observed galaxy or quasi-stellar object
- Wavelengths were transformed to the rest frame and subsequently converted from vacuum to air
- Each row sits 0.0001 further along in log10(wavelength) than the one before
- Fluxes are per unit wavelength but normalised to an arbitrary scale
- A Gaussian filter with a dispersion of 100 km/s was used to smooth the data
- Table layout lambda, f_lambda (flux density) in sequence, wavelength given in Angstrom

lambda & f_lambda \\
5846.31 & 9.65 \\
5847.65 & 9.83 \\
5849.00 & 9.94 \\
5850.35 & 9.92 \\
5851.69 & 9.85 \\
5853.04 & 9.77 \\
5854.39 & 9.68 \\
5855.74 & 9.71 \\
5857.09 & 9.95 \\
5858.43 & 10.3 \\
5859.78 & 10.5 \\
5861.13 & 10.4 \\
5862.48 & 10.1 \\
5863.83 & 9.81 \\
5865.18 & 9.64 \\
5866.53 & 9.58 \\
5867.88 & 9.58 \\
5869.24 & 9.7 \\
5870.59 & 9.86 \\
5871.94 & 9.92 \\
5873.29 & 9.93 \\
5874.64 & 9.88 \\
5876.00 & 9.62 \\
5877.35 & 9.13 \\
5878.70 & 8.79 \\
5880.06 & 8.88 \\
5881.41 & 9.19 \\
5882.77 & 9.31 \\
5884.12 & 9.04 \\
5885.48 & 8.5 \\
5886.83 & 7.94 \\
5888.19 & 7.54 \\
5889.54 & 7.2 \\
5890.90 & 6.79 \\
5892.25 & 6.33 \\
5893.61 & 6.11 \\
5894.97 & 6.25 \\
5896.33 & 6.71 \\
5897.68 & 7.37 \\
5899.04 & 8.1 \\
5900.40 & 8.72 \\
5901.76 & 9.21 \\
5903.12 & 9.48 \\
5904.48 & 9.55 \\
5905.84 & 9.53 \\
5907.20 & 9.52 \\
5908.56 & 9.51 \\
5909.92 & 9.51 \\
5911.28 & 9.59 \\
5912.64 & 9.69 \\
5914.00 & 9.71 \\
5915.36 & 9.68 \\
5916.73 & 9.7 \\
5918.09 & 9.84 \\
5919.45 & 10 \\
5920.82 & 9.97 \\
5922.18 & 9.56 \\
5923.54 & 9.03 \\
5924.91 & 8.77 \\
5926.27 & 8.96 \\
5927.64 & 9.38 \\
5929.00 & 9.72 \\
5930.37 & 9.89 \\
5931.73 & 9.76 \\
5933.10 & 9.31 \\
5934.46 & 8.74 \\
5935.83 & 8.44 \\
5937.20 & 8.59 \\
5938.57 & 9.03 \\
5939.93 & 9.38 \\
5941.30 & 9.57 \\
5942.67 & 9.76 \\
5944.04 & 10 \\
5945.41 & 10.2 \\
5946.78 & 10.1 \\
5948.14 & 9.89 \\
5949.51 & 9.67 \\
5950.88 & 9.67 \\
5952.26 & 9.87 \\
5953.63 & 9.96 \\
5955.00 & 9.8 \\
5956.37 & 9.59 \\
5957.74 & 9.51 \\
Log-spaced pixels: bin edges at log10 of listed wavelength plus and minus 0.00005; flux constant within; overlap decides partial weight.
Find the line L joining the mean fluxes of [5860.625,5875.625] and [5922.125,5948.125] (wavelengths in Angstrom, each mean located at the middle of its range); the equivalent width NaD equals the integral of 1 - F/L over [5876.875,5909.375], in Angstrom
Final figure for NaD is 4.7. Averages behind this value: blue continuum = 9.84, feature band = 8.28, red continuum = 9.39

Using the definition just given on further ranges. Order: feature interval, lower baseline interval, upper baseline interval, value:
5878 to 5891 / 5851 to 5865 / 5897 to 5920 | 1.7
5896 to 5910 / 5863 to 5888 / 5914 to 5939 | 0.7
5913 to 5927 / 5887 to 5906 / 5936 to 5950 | -1.4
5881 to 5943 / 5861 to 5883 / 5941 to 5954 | 5.7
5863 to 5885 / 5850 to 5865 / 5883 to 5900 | -1.9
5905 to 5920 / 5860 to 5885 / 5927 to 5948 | -0.2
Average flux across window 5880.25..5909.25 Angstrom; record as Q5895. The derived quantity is 8.2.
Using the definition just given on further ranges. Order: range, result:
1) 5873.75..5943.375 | 8.9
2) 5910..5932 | 9.57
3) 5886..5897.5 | 6.91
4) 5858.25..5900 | 8.75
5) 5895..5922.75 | 9.18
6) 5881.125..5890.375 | 8.33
